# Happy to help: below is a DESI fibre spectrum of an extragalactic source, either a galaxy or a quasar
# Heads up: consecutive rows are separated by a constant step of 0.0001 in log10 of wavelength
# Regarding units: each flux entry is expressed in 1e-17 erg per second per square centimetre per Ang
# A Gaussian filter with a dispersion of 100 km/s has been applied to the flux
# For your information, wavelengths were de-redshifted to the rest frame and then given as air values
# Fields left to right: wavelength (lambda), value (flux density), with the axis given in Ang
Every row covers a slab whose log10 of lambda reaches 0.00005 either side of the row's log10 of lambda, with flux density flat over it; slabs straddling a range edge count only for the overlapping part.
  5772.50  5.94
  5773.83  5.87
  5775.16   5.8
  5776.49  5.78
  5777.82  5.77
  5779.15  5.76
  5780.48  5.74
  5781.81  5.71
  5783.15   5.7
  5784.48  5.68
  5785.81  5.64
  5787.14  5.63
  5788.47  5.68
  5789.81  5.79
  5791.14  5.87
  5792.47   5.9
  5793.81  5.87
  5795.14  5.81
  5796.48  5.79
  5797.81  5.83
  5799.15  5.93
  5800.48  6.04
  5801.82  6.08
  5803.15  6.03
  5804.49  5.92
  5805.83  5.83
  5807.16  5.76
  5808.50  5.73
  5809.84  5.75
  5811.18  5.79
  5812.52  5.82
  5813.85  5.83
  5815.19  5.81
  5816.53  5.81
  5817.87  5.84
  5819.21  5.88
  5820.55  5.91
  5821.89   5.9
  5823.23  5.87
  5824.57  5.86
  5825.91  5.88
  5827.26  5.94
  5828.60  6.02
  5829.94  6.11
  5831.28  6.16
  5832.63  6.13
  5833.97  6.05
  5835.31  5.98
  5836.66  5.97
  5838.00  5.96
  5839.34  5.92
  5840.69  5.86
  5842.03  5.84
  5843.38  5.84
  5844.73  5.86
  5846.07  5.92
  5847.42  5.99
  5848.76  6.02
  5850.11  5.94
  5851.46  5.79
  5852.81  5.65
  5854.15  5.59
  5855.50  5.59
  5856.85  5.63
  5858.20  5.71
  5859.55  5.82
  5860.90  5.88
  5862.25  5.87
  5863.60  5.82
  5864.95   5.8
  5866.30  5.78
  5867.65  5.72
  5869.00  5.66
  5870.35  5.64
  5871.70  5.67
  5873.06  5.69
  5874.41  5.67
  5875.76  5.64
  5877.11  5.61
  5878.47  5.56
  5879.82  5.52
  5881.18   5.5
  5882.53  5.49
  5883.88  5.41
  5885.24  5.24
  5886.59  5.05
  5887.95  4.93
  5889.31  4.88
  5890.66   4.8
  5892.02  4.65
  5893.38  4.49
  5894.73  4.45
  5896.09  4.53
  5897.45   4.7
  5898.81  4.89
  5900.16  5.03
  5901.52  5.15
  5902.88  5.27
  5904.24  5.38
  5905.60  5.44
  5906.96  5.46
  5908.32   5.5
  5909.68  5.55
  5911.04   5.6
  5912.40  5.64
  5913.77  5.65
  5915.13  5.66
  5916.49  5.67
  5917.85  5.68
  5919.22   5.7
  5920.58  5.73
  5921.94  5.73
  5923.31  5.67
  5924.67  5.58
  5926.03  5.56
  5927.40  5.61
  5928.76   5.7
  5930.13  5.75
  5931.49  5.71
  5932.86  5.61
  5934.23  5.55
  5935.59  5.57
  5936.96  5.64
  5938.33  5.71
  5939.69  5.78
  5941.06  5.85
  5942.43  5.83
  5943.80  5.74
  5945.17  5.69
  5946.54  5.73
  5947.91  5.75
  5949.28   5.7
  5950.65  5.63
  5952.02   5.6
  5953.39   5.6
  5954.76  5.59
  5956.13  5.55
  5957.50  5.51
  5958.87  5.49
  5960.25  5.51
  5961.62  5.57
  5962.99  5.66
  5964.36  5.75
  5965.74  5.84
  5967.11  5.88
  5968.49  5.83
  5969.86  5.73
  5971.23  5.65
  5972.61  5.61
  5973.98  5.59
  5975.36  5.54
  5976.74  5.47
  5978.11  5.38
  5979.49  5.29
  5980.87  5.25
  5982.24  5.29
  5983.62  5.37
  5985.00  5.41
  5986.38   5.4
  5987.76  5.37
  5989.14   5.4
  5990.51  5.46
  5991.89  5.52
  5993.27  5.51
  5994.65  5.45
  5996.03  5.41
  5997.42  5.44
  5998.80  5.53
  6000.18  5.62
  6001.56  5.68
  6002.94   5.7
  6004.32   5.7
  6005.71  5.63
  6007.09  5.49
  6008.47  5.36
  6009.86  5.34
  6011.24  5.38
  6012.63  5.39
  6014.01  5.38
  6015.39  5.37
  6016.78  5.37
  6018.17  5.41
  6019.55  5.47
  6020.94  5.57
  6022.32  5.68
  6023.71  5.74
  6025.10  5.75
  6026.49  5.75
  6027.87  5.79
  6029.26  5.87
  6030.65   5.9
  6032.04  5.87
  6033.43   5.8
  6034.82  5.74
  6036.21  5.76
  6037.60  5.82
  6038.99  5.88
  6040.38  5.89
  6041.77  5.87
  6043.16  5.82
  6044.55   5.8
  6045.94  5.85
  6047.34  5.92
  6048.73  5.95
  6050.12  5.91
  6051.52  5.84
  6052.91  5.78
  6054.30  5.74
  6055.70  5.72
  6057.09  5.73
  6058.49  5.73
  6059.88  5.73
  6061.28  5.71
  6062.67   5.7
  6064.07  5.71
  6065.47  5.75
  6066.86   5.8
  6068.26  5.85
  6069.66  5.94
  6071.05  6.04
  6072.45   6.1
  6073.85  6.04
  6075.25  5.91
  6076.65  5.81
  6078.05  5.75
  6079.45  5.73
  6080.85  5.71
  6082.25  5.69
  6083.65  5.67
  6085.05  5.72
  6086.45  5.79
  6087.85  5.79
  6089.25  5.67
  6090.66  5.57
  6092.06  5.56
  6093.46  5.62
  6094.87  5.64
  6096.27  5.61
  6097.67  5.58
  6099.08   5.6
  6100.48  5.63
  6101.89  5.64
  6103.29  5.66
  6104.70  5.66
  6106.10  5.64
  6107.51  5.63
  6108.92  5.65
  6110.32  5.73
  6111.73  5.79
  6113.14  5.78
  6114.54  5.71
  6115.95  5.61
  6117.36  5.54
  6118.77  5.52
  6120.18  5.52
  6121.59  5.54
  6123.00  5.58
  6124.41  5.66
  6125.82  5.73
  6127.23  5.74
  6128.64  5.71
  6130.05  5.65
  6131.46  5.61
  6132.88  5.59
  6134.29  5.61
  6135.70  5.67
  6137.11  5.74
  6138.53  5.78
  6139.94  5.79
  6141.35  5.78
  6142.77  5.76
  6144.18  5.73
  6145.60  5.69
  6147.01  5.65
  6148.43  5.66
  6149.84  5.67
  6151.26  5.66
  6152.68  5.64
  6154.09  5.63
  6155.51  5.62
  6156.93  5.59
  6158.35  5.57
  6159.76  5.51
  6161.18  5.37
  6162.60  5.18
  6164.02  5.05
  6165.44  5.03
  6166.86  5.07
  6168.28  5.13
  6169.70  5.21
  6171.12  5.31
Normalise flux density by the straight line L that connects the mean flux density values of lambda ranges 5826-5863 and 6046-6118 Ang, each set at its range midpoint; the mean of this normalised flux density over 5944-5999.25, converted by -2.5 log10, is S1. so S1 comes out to 0.05 mag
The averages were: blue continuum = 5.89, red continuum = 5.74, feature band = 5.55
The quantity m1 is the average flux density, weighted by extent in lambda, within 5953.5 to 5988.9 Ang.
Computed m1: 5.54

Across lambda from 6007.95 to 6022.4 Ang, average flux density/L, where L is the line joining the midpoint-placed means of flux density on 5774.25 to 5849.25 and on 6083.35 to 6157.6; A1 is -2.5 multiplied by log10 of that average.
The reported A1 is 0.06 mag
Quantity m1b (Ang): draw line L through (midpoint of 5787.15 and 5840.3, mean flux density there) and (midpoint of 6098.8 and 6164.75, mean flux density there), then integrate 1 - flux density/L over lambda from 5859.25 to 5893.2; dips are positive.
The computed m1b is 2.15 Ang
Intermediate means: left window 5.9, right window 5.63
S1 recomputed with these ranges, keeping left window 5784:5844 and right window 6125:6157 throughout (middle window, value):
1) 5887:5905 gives 0.20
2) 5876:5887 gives 0.08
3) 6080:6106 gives 0.01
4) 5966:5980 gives 0.03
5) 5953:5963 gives 0.05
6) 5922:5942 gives 0.03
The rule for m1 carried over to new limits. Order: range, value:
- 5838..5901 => 5.49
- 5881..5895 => 4.99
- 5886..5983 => 5.48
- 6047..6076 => 5.84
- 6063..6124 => 5.71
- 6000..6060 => 5.69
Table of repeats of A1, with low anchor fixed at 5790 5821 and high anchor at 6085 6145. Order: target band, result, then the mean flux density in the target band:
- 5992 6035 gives 0.03 mag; 5.58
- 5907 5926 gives 0.03 mag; 5.63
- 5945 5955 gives 0.02 mag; 5.66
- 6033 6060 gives -0.02 mag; 5.82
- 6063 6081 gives -0.03 mag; 5.86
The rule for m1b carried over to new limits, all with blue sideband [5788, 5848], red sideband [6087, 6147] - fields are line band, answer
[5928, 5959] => 0.7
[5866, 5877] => 0.3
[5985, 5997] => 0.7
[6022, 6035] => -0.1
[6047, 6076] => -0.7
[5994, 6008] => 0.5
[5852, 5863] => 0.3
